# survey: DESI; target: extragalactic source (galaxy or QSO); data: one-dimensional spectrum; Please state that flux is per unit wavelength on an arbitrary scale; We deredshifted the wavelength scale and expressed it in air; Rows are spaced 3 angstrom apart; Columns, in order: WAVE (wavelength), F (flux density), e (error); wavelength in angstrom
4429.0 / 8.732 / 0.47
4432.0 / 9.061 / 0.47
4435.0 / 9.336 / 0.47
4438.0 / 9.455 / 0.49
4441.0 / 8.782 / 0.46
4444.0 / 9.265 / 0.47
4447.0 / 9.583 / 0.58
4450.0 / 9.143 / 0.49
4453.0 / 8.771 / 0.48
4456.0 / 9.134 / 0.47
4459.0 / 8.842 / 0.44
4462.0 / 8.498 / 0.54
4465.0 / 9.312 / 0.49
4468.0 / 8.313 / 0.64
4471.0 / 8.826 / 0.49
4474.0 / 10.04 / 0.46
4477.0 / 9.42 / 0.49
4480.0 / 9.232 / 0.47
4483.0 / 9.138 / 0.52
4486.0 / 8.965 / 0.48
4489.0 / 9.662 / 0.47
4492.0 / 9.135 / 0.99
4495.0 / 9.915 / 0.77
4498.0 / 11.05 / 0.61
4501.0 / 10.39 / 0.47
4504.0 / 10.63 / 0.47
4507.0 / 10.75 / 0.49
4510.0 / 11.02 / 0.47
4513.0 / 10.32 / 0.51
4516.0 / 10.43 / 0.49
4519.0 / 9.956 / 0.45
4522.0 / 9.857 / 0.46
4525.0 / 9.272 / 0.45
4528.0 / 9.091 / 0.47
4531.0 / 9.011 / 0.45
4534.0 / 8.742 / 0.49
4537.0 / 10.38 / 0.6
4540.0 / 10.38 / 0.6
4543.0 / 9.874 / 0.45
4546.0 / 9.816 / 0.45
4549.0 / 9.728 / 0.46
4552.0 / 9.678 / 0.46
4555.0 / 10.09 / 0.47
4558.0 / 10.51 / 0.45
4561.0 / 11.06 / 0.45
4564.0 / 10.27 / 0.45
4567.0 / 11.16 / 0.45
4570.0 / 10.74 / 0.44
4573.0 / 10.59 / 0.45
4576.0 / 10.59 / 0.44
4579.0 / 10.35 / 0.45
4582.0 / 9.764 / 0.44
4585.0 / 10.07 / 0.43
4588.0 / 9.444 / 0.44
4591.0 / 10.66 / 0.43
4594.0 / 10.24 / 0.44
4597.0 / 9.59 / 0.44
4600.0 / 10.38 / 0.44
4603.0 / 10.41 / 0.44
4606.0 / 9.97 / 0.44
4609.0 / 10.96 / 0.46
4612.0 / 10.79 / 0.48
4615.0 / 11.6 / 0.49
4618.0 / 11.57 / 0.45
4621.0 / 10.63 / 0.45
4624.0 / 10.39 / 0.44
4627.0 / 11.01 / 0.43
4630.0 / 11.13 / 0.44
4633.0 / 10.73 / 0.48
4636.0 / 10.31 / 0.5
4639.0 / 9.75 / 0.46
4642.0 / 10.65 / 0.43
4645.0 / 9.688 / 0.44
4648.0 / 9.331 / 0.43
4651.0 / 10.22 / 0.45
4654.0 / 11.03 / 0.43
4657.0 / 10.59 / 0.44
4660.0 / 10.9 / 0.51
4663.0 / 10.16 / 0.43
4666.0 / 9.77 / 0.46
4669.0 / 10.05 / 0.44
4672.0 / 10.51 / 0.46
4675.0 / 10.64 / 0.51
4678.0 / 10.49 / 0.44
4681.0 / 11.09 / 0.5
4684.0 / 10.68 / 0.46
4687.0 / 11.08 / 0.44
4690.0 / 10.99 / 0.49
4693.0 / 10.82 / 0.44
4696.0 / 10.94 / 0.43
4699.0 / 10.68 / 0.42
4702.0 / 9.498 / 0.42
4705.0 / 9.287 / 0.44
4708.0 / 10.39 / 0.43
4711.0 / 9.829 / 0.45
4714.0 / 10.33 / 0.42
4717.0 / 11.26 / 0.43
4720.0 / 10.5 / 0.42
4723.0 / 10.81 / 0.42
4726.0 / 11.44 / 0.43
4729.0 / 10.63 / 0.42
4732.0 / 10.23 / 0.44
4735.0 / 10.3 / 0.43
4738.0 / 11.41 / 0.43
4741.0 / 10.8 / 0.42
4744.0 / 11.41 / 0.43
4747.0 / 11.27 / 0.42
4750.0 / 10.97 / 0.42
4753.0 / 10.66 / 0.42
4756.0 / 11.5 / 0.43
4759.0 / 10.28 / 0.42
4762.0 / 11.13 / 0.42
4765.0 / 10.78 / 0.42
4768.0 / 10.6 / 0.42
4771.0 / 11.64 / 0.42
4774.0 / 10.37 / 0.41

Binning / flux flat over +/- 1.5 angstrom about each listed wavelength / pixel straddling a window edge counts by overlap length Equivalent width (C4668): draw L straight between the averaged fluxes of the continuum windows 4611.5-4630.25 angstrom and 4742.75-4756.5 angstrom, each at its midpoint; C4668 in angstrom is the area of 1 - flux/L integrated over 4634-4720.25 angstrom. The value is 5.3 angstrom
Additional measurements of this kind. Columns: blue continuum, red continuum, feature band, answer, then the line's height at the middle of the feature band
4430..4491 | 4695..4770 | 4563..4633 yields -4.40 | 9.92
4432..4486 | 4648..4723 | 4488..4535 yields -2.69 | 9.43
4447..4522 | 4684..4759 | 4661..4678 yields 0.32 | 10.5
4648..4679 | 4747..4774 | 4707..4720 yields 0.25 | 10.7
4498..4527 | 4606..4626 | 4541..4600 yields 2.33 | 10.6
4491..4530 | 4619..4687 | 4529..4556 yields 1.29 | 10.2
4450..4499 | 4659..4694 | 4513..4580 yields -2.40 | 9.72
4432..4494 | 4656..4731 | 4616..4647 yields -1.30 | 10.2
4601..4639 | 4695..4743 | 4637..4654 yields 1.04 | 10.7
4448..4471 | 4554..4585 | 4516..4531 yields 0.36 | 9.82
